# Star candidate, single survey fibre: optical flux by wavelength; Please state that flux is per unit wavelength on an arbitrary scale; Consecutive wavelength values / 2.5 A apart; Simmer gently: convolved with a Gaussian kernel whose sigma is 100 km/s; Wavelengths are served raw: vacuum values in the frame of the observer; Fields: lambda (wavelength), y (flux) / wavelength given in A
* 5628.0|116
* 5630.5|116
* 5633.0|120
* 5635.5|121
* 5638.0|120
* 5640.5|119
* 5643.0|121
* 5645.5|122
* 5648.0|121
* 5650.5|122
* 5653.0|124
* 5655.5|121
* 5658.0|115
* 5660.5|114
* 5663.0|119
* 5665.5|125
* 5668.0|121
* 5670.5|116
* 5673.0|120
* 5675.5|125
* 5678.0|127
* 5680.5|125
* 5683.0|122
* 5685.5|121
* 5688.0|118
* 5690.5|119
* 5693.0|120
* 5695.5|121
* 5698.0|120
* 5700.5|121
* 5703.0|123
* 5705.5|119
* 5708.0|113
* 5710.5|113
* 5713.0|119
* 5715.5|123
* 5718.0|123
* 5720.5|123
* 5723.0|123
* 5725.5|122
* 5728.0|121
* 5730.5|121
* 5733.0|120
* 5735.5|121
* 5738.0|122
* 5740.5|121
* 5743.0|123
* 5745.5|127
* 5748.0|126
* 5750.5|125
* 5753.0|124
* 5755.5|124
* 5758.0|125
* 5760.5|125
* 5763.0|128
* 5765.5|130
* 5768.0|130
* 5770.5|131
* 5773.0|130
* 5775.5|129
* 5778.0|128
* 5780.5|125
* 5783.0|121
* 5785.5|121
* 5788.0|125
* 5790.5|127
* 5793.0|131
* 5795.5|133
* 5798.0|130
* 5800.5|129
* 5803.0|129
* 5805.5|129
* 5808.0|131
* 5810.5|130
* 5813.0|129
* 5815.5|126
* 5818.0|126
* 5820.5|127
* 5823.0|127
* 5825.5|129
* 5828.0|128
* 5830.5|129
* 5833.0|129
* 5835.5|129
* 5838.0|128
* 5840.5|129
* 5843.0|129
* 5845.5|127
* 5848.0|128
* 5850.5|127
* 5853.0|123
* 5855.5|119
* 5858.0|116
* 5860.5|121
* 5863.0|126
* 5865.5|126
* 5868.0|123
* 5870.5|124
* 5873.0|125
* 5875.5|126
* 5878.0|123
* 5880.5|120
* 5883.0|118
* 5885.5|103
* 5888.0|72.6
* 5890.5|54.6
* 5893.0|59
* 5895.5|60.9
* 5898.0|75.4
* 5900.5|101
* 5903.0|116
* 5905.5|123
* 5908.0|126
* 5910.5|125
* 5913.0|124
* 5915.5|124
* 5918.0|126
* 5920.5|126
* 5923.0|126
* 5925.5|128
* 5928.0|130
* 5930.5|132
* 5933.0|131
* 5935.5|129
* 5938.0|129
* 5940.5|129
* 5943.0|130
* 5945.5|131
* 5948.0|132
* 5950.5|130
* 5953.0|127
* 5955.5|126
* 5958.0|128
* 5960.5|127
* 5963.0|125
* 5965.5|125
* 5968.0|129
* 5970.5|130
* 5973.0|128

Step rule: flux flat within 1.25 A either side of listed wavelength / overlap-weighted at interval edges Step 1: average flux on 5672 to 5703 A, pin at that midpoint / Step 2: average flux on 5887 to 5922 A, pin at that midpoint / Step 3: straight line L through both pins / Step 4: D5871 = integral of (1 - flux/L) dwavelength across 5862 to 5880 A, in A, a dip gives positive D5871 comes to -3.4 A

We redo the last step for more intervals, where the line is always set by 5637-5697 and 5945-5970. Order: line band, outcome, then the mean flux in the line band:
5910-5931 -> 0.1 A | 127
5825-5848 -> -0.7 A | 129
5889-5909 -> 6.0 A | 88.8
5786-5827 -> -1.4 A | 128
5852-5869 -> 0.5 A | 122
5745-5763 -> -0.3 A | 125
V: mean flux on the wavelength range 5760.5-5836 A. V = 128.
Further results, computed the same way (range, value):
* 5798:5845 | 129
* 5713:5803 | 125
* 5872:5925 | 108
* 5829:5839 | 129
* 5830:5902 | 113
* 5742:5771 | 126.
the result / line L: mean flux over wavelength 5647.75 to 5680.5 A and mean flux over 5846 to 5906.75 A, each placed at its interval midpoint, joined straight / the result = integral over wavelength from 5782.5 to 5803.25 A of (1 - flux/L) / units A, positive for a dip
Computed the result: -2.5 A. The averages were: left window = 121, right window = 109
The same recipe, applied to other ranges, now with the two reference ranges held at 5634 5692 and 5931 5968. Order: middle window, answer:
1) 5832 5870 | 0.2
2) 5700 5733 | 0.5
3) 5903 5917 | 0.4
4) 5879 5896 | 5.5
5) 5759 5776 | -0.7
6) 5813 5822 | -0.1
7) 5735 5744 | 0.1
